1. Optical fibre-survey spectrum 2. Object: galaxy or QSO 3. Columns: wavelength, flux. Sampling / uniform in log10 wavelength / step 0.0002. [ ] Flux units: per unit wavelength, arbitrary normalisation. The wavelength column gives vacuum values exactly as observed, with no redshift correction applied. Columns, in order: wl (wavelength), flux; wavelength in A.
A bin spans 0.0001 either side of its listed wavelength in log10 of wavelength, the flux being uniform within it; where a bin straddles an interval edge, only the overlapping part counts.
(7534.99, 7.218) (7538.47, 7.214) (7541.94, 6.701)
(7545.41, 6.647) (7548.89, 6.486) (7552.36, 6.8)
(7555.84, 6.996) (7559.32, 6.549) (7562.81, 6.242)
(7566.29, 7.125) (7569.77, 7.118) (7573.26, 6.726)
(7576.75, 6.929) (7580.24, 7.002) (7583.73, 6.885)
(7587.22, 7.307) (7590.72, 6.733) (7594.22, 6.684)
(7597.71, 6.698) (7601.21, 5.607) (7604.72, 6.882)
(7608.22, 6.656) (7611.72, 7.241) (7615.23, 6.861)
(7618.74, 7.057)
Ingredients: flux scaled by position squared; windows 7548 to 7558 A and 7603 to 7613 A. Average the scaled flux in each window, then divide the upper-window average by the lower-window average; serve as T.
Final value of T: 1.04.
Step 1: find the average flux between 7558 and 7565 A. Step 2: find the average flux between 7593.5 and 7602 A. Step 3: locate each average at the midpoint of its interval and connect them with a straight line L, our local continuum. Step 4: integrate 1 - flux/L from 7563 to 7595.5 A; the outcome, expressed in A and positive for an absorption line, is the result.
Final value -2.6 A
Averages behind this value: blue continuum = 6.43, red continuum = 6.37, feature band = 6.92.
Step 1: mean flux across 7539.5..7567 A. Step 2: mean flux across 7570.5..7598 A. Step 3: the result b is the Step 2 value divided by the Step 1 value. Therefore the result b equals 1.0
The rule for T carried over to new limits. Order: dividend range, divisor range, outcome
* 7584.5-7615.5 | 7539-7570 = 1.01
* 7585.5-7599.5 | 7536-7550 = 1.02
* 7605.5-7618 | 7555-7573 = 1.03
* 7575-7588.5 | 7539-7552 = 1.06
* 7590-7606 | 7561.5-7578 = 0.96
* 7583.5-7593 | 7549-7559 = 1.04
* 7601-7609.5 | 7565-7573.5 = 0.93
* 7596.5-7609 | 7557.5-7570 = 0.97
